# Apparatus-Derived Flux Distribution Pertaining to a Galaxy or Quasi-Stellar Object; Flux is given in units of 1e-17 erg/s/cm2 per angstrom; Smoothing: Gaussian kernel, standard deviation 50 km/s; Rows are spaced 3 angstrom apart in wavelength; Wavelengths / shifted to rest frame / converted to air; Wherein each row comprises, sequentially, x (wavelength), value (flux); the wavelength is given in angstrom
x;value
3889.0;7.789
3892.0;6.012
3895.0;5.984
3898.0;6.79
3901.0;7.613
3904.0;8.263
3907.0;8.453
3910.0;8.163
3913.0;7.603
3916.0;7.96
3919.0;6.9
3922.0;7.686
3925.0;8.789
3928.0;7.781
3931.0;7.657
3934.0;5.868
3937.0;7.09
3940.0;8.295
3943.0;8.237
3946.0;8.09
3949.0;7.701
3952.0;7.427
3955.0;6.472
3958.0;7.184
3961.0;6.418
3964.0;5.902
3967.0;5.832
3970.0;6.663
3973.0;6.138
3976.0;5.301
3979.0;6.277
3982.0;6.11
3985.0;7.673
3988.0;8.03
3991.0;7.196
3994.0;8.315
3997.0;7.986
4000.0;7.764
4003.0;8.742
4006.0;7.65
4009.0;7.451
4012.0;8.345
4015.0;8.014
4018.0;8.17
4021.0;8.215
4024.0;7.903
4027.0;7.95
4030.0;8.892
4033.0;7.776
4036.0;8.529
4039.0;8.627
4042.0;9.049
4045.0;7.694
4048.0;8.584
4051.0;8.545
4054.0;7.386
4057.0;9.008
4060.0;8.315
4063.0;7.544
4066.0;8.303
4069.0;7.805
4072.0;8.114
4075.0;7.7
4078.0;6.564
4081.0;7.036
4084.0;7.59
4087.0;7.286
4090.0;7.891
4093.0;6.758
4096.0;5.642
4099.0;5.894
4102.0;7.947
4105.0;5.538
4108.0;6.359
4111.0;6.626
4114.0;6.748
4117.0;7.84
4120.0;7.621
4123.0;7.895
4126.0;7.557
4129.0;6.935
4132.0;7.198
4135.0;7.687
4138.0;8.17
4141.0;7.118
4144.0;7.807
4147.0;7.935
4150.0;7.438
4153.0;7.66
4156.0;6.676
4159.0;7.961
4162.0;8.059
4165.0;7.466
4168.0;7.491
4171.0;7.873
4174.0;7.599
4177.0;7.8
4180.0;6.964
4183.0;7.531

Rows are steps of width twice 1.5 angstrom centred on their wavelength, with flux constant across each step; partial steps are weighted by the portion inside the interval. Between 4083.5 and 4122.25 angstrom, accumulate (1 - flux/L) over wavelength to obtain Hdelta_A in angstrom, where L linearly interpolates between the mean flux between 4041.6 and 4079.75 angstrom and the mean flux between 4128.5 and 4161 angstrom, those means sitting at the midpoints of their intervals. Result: 4.3 angstrom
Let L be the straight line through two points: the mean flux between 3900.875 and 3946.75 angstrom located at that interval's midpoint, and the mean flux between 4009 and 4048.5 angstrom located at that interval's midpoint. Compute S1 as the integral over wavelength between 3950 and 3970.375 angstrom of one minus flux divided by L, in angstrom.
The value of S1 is 3.5 angstrom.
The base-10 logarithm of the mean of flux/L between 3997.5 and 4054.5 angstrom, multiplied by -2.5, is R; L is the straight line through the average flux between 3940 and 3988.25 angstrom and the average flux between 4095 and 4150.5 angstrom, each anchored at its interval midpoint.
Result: -0.17 mag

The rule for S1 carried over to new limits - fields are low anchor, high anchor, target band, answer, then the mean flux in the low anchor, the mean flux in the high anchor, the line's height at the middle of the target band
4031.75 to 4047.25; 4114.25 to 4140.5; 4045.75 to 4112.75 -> 5.2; 8.36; 7.55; 7.99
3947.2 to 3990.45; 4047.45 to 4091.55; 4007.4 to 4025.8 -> -2.0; 6.67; 7.83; 7.22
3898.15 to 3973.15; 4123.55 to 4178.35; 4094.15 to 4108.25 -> 2.4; 7.38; 7.58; 7.54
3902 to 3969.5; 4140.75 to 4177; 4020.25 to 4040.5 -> -2.1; 7.43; 7.62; 7.51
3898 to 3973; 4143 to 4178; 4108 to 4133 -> 1.1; 7.38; 7.64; 7.6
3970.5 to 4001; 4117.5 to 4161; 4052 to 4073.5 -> -2.3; 7.05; 7.56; 7.31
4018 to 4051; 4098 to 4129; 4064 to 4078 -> -0.2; 8.33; 7.02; 7.72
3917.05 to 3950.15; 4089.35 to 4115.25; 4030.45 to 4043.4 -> -2.9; 7.65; 6.56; 6.98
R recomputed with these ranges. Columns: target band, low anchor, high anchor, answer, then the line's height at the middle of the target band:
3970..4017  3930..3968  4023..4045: 0.06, 7.76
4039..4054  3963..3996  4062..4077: -0.11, 7.57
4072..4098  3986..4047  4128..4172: 0.11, 7.83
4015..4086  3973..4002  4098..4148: -0.12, 7.19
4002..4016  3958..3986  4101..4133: -0.23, 6.49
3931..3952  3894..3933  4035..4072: 0.03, 7.79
